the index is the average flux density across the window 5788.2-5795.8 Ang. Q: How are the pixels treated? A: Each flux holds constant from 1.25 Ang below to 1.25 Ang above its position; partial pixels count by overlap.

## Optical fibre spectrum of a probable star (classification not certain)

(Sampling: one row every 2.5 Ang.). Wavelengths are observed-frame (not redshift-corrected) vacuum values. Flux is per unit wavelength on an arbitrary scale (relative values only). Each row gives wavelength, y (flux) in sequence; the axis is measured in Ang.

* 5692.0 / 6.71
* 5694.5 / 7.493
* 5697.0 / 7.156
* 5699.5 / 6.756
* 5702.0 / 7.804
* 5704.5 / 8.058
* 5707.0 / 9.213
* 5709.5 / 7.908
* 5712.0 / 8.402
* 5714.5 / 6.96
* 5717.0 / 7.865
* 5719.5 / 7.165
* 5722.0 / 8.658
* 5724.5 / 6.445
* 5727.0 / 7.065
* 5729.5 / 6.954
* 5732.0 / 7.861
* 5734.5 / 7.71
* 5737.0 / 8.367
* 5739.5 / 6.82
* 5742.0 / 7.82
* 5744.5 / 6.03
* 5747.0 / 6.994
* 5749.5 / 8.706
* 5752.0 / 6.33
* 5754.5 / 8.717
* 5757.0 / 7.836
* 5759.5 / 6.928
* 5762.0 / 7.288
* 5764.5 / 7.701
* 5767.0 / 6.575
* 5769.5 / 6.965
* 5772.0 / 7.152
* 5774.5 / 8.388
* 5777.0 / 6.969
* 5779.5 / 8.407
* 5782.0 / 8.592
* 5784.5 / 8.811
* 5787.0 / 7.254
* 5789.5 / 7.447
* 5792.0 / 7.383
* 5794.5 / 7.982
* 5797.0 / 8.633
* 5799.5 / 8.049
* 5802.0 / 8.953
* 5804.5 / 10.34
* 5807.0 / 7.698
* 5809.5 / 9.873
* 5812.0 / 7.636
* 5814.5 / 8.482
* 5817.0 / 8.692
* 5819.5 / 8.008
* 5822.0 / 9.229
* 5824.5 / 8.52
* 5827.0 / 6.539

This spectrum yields 7.61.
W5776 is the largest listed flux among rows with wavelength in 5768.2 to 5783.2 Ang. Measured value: 8.592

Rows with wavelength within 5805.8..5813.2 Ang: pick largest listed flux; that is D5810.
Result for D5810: 9.873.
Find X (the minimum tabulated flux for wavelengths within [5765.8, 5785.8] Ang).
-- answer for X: 6.575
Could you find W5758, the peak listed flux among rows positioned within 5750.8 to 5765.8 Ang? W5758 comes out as 8.717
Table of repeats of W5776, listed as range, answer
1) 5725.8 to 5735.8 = 7.861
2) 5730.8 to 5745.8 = 8.367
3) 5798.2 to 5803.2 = 8.953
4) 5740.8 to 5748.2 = 7.82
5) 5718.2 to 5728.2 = 8.658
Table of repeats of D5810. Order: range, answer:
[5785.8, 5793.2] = 7.447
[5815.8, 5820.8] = 8.692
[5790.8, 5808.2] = 10.34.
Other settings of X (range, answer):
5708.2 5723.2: 6.96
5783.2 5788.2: 7.254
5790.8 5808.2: 7.383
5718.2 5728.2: 6.445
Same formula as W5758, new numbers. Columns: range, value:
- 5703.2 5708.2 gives 9.213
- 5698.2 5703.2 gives 7.804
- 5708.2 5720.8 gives 8.402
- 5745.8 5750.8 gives 8.706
